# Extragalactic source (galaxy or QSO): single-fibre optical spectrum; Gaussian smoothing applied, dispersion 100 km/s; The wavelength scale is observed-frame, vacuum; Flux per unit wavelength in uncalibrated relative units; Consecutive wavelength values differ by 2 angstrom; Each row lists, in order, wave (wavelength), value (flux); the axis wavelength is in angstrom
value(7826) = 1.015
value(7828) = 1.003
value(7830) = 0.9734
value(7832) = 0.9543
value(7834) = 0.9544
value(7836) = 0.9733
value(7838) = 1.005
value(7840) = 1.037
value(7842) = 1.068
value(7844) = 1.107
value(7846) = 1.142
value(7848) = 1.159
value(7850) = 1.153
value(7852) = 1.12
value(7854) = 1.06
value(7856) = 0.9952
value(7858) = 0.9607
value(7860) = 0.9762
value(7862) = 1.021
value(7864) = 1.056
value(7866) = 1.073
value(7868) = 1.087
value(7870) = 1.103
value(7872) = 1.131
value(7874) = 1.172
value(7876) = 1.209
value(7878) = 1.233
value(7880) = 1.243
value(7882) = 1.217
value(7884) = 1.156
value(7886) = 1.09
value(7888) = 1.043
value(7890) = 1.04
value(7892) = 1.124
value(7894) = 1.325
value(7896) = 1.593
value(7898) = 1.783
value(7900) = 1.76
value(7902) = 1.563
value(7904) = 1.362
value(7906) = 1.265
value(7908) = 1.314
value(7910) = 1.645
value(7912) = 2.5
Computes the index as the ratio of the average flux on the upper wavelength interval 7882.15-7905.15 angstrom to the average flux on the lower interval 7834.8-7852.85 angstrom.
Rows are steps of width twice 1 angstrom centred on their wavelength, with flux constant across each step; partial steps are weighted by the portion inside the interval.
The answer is 1.24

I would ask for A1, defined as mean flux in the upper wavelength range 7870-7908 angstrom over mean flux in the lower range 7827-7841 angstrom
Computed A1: 1.3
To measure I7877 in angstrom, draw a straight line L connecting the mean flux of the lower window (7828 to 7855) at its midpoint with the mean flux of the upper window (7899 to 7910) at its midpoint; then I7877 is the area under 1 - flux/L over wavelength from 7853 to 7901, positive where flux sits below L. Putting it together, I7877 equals 4.0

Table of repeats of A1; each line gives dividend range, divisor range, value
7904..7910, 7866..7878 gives 1.19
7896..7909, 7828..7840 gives 1.55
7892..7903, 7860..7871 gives 1.47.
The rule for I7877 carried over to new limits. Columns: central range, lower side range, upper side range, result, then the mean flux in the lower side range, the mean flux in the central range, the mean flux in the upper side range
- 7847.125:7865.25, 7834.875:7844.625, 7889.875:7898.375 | 1.3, 1.03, 1.06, 1.38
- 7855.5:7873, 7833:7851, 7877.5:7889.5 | 1.1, 1.07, 1.05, 1.16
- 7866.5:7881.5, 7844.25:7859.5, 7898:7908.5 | 1.1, 1.08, 1.17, 1.49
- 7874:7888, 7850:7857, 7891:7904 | 1.7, 1.07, 1.18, 1.51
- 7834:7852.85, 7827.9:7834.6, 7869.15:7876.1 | -1.0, 0.968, 1.08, 1.15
